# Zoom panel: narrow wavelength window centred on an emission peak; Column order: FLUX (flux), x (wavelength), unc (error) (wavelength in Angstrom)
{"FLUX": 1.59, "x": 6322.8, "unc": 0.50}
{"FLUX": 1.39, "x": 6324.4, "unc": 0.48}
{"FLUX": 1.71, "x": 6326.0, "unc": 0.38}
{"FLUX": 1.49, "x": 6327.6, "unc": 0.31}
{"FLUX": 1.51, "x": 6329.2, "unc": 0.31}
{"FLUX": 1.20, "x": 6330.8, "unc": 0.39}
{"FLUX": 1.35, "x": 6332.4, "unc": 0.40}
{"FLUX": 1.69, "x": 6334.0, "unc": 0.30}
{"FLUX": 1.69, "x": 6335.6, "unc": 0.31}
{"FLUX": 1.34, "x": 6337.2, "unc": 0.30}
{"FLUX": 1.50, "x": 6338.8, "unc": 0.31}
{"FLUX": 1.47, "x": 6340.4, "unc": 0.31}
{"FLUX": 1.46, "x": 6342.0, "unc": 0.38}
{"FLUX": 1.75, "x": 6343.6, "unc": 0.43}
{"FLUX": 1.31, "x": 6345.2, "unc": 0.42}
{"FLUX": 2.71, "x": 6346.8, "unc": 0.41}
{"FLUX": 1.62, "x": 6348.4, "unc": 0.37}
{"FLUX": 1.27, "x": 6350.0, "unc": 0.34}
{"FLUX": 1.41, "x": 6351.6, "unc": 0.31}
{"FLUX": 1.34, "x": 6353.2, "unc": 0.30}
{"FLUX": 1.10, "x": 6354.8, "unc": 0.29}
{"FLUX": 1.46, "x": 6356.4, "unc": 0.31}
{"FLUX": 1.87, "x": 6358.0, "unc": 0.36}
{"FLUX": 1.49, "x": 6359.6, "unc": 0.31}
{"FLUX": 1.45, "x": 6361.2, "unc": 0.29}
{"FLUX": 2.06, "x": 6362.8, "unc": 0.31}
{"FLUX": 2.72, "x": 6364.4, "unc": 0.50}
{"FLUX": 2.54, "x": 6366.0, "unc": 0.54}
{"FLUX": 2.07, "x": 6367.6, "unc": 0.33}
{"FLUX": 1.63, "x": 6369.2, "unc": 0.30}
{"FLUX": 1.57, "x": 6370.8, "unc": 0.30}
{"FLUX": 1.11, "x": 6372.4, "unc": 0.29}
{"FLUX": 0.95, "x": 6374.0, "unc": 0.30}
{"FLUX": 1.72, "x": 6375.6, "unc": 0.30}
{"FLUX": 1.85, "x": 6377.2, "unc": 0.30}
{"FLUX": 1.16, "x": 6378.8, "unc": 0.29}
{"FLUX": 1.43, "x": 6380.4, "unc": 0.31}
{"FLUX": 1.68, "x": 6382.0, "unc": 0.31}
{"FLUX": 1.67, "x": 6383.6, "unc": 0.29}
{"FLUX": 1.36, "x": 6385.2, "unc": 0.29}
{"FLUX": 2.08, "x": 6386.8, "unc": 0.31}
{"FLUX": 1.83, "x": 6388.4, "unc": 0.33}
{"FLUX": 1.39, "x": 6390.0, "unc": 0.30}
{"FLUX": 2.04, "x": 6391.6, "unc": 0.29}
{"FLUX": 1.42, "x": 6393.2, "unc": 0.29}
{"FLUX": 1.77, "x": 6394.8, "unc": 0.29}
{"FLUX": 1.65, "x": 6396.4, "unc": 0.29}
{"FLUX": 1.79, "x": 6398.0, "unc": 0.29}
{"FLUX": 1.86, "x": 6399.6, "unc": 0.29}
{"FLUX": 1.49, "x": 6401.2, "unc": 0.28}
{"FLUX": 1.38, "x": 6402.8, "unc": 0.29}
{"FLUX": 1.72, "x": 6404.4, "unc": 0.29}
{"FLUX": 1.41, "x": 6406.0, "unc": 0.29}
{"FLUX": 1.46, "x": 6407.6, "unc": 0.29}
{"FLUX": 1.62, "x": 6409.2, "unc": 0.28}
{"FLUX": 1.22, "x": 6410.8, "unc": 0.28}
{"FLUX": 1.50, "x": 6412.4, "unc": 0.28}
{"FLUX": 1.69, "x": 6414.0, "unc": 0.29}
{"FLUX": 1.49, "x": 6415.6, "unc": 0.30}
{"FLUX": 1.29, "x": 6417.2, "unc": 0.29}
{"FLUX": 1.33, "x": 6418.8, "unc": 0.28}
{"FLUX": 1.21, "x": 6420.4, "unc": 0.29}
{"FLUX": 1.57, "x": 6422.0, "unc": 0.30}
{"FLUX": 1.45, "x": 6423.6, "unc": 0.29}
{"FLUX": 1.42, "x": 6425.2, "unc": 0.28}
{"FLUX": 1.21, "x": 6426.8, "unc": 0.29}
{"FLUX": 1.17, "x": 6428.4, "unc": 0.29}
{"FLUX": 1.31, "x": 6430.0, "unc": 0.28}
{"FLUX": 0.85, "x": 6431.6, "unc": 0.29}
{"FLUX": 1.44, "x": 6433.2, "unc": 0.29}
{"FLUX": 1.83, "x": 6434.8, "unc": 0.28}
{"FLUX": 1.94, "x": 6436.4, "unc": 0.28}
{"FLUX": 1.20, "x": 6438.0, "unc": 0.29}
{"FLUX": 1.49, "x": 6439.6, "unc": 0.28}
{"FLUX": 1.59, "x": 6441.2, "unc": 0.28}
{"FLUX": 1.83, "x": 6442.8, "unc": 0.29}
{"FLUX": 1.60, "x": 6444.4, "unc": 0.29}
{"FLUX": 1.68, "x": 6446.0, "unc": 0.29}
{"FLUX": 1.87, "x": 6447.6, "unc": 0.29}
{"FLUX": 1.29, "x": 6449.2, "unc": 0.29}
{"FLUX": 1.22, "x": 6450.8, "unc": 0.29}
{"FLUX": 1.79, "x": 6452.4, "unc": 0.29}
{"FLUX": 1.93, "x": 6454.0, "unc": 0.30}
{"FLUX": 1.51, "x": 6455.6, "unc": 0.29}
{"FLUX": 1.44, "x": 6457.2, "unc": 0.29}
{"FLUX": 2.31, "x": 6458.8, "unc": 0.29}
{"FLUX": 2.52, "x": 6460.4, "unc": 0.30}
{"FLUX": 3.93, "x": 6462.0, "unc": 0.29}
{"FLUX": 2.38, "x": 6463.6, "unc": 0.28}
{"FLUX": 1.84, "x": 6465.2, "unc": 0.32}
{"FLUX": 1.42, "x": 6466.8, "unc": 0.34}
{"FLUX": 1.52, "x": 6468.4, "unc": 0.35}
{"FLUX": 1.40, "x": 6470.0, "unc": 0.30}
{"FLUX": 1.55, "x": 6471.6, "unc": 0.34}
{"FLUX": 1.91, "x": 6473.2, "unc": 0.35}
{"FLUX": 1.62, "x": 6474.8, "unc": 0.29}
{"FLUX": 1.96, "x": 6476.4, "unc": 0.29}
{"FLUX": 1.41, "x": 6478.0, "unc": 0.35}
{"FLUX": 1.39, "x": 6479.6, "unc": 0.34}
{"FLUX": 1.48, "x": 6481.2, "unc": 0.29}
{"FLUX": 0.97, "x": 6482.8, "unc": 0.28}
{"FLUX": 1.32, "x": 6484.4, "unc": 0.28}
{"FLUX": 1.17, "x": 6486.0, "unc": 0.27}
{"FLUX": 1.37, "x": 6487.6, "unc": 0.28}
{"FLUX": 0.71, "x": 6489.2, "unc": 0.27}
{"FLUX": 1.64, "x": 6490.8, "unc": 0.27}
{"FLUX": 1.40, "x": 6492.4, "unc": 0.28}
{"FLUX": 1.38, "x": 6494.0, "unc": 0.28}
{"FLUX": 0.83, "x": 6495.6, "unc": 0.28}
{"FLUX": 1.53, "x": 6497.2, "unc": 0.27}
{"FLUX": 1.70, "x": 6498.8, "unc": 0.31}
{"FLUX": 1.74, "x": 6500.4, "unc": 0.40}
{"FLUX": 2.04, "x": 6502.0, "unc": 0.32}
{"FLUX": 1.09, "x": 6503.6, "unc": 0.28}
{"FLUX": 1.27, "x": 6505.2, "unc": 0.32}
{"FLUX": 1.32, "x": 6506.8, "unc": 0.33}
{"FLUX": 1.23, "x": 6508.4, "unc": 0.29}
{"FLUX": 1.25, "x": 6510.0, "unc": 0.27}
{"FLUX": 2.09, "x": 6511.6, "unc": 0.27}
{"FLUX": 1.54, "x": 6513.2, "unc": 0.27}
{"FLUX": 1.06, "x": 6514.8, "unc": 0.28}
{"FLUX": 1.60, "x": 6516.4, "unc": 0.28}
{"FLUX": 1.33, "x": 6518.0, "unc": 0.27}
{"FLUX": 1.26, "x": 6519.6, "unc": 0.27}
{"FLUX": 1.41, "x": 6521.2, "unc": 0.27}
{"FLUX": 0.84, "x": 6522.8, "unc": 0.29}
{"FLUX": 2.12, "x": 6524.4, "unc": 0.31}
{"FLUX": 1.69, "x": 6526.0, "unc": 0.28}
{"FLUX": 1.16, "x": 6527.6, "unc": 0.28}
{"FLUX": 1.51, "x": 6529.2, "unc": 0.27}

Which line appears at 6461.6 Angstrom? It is [O III]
